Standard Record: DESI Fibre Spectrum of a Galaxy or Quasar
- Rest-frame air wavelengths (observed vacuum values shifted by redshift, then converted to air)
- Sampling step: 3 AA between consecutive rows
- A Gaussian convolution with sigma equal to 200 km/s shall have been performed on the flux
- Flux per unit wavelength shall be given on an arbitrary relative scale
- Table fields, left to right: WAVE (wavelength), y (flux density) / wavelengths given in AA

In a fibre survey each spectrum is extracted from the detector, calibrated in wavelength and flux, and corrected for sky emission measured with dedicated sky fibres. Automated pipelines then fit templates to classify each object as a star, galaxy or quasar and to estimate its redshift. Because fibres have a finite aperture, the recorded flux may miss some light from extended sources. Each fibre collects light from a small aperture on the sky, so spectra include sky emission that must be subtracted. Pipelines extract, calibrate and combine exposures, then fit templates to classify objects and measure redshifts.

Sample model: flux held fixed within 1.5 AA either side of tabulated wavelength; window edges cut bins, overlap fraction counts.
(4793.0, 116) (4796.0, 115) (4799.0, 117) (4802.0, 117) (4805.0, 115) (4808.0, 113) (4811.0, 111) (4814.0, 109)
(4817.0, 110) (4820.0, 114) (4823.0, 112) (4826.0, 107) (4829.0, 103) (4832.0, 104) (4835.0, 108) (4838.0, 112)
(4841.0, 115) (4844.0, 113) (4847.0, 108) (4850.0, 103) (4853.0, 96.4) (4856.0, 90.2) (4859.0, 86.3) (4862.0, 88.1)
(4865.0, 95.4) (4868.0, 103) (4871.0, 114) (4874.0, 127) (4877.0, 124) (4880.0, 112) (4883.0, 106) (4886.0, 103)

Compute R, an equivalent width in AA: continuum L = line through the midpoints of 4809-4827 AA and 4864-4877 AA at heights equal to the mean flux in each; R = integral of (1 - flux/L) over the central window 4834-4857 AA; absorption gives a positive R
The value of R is 1.1 AA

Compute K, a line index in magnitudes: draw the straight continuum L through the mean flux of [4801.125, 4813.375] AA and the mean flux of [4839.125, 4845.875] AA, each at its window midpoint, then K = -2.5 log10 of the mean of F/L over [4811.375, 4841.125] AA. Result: 0.04 mag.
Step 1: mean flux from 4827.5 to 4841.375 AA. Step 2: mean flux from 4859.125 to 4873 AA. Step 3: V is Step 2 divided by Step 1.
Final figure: 0.92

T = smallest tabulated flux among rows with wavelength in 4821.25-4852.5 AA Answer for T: 103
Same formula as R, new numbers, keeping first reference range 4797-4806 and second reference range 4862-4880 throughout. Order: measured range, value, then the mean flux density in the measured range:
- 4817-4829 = 0.5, 110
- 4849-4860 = 1.8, 93.9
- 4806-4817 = 0.4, 111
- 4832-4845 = 0.3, 111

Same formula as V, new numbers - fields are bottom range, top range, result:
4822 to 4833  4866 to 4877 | 1.08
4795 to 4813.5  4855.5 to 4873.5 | 0.86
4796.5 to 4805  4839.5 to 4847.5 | 0.97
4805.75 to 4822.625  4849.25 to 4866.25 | 0.83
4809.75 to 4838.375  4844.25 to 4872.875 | 0.91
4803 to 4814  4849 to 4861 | 0.83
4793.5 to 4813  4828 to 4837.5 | 0.92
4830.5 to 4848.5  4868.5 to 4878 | 1.09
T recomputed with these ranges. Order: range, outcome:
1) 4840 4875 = 86.3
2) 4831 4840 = 104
